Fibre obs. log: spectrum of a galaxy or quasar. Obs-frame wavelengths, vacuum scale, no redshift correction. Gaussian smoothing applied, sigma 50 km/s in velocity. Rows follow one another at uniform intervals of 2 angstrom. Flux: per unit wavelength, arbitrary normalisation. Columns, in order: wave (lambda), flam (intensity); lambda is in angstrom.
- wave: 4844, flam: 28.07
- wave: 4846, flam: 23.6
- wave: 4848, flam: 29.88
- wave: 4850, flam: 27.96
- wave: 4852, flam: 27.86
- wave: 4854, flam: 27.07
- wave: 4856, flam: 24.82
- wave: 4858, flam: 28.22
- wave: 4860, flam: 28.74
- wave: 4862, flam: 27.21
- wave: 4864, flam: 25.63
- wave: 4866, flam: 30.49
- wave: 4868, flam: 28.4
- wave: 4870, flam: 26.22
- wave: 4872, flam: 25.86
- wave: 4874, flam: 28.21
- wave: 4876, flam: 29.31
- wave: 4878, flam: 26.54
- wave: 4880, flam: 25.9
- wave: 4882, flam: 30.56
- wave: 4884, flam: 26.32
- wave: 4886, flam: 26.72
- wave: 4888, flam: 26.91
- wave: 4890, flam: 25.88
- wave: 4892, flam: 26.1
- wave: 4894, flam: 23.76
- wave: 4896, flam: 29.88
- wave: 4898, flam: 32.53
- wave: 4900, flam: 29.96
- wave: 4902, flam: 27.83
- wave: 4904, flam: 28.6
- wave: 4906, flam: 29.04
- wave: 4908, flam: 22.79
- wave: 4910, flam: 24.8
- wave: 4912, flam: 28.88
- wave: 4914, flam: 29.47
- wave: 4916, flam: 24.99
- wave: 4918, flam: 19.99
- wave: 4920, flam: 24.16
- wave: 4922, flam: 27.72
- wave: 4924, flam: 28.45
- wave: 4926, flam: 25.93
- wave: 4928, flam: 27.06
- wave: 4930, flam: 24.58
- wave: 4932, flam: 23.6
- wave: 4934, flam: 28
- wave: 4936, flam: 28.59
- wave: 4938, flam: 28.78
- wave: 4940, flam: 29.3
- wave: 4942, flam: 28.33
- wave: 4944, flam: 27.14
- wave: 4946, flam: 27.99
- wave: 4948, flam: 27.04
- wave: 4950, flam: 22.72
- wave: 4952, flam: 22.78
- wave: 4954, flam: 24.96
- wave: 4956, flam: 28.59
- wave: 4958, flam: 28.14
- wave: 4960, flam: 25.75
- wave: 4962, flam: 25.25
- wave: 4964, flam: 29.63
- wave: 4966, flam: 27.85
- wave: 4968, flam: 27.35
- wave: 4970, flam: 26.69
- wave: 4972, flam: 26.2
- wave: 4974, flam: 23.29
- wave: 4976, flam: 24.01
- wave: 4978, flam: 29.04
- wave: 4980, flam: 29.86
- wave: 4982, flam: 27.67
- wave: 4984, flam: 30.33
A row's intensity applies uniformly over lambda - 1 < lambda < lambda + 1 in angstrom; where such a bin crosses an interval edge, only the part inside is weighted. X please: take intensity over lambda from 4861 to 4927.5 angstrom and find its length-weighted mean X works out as 27.1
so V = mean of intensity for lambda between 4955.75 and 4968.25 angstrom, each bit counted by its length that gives 27.5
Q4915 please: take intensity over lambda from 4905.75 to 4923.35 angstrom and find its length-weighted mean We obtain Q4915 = 25.7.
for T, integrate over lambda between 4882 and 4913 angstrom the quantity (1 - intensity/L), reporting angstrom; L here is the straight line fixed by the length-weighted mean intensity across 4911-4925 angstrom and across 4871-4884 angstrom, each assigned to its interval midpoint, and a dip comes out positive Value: -0.6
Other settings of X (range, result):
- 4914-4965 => 26.4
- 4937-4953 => 26.8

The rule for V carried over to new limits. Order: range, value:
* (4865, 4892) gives 27.4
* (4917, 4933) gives 25.2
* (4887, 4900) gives 27.7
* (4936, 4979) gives 26.8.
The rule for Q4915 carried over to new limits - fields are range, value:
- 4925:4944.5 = 27.1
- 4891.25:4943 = 27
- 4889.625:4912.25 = 27.5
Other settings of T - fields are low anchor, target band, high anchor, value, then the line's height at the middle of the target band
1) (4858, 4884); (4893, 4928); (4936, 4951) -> 0.7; 27.6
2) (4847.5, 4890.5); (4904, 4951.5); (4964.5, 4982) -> 1.2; 27.2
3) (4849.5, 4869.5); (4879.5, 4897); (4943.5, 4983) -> 0.3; 27.3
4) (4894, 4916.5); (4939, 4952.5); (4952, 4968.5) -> 0.3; 27.2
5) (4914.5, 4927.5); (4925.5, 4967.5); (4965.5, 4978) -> -1.7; 25.8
